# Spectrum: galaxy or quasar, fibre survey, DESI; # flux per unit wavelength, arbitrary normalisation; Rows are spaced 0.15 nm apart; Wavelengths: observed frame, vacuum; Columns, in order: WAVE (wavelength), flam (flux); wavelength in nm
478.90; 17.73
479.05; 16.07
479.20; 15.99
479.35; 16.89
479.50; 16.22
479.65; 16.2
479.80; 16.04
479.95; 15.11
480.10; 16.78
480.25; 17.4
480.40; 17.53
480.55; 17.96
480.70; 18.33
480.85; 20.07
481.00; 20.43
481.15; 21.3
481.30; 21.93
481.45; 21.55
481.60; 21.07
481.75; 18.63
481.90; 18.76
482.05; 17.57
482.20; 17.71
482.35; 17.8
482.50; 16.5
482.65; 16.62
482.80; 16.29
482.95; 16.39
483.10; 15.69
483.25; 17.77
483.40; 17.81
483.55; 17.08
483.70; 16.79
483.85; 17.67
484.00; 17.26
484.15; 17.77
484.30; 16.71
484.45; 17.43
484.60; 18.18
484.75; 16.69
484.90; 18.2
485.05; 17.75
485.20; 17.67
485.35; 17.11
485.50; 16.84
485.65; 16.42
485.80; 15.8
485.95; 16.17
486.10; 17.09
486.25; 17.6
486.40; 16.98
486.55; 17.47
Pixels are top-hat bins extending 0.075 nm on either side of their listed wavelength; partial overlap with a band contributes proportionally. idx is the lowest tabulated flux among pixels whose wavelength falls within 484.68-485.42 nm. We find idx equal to 16.69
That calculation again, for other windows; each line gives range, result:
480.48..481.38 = 17.96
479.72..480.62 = 15.11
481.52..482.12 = 17.57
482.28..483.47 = 15.69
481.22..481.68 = 21.07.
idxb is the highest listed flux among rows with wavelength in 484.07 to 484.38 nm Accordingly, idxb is 17.77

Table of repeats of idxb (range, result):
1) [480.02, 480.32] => 17.4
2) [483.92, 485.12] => 18.2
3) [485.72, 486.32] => 17.6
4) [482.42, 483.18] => 16.62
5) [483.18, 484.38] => 17.81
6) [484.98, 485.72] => 17.75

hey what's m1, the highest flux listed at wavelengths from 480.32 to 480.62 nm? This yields 17.96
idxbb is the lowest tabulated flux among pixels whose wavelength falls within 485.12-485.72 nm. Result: 16.42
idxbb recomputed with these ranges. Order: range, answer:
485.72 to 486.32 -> 15.8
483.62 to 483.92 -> 16.79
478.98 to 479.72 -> 15.99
